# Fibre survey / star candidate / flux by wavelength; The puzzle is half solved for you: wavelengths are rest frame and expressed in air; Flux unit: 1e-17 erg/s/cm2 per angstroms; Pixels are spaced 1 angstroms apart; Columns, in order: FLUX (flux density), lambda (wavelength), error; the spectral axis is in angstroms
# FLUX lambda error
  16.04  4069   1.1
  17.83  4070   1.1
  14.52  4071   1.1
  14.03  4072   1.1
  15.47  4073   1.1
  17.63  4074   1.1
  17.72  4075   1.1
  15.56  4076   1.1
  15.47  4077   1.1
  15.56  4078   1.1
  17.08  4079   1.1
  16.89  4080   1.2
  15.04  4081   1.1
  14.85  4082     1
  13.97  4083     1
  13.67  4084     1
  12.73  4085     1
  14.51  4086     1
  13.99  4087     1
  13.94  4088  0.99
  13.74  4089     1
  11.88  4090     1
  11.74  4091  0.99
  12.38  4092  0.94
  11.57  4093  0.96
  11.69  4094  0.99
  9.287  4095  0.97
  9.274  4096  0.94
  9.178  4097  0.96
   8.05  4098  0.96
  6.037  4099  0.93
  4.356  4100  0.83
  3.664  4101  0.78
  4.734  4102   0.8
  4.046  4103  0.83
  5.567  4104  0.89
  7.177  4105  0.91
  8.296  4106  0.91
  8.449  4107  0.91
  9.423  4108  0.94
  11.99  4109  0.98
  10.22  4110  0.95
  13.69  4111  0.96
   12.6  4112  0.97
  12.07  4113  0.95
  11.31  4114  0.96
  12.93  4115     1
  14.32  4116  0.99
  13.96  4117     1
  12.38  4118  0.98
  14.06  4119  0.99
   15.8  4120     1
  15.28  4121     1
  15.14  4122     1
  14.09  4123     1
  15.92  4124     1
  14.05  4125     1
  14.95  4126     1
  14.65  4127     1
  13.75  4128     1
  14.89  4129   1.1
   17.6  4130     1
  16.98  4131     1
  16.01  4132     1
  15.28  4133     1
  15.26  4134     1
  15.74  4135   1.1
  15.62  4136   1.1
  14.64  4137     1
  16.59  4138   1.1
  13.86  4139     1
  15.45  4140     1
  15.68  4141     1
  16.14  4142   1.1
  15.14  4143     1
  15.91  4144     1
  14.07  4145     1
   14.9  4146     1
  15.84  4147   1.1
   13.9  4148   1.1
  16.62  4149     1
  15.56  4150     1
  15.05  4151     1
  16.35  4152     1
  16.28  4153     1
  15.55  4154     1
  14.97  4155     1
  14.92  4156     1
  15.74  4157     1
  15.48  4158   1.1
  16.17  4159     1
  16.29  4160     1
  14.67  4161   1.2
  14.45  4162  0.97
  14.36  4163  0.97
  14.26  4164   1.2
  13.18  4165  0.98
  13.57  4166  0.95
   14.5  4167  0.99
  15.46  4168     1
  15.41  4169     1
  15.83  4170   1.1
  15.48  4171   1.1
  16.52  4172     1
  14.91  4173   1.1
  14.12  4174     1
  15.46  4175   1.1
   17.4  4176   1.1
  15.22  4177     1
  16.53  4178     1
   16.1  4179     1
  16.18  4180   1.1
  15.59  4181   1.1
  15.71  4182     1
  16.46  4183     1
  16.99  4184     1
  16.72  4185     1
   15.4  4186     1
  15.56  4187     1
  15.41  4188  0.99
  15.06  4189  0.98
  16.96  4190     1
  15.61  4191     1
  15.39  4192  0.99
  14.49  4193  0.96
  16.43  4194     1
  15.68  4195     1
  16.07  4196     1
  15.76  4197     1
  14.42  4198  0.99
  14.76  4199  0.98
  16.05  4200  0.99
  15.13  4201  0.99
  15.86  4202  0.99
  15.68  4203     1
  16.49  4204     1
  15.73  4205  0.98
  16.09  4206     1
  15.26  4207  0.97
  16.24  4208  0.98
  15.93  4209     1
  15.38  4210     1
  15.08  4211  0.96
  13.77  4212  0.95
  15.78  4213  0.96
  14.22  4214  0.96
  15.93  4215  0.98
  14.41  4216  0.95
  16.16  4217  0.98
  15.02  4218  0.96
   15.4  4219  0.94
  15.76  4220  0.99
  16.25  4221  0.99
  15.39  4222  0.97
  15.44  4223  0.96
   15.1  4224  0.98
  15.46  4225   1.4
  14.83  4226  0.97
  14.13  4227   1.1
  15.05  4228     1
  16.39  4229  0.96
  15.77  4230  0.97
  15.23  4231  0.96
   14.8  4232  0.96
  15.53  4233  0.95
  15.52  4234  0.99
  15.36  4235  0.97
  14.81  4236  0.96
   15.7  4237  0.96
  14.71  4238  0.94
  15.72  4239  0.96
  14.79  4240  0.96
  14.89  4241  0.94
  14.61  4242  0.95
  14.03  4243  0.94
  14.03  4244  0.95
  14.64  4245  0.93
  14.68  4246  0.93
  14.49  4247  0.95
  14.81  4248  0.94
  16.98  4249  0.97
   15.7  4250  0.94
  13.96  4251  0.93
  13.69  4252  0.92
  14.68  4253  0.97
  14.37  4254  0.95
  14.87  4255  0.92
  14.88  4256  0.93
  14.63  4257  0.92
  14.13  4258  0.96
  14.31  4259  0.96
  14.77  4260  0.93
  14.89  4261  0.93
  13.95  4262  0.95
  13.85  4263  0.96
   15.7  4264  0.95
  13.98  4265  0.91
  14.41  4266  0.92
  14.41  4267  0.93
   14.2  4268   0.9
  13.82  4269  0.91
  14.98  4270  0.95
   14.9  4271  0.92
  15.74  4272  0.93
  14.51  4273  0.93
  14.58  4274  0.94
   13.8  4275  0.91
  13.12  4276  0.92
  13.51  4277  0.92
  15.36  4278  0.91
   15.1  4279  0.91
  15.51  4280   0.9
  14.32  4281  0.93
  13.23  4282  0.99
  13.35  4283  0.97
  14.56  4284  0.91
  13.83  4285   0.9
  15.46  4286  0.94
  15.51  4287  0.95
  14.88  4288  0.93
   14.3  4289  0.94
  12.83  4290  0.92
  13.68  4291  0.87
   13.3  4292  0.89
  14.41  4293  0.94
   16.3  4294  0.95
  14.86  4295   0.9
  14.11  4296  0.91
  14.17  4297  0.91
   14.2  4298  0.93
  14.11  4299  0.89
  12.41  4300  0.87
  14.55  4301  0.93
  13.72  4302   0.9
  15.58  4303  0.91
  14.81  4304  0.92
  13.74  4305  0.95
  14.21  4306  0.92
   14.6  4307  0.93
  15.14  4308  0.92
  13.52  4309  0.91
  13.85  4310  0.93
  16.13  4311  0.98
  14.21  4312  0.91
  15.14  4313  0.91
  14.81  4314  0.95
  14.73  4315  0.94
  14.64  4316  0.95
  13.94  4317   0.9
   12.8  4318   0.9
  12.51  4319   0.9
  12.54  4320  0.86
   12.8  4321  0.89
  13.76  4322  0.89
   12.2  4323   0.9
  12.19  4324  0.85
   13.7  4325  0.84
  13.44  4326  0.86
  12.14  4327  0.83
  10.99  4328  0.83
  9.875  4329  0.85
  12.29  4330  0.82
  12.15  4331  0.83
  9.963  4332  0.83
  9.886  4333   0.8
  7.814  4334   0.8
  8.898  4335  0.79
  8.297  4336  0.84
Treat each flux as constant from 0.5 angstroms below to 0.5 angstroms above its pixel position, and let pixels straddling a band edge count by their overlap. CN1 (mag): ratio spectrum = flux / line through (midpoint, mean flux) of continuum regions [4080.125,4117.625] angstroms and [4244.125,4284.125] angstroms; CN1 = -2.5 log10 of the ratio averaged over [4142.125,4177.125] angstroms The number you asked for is -0.25 mag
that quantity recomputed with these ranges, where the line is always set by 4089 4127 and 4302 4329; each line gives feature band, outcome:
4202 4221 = -0.25 mag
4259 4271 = -0.11 mag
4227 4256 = -0.18 mag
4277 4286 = -0.09 mag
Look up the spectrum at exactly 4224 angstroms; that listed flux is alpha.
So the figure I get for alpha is 15.1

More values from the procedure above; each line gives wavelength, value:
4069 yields 16.04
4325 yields 13.7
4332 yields 9.963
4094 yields 11.69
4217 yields 16.16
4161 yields 14.67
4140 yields 15.45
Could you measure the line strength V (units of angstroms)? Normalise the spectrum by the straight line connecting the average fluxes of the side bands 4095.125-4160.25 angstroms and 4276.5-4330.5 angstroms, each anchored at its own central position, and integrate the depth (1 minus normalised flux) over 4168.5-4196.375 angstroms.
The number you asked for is -5.0 angstroms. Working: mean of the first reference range 13.2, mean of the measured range 15.8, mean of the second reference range 13.9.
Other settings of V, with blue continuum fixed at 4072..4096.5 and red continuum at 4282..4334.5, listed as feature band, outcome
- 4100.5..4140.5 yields 3.2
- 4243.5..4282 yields -2.6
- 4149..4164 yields -1.7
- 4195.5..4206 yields -1.4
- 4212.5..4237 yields -2.9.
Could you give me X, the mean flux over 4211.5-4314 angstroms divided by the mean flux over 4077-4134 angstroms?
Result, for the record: 1.19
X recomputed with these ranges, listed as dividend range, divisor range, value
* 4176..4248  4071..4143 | 1.19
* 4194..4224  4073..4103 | 1.27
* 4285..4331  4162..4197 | 0.89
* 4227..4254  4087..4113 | 1.58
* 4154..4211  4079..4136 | 1.26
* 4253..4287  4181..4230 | 0.93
